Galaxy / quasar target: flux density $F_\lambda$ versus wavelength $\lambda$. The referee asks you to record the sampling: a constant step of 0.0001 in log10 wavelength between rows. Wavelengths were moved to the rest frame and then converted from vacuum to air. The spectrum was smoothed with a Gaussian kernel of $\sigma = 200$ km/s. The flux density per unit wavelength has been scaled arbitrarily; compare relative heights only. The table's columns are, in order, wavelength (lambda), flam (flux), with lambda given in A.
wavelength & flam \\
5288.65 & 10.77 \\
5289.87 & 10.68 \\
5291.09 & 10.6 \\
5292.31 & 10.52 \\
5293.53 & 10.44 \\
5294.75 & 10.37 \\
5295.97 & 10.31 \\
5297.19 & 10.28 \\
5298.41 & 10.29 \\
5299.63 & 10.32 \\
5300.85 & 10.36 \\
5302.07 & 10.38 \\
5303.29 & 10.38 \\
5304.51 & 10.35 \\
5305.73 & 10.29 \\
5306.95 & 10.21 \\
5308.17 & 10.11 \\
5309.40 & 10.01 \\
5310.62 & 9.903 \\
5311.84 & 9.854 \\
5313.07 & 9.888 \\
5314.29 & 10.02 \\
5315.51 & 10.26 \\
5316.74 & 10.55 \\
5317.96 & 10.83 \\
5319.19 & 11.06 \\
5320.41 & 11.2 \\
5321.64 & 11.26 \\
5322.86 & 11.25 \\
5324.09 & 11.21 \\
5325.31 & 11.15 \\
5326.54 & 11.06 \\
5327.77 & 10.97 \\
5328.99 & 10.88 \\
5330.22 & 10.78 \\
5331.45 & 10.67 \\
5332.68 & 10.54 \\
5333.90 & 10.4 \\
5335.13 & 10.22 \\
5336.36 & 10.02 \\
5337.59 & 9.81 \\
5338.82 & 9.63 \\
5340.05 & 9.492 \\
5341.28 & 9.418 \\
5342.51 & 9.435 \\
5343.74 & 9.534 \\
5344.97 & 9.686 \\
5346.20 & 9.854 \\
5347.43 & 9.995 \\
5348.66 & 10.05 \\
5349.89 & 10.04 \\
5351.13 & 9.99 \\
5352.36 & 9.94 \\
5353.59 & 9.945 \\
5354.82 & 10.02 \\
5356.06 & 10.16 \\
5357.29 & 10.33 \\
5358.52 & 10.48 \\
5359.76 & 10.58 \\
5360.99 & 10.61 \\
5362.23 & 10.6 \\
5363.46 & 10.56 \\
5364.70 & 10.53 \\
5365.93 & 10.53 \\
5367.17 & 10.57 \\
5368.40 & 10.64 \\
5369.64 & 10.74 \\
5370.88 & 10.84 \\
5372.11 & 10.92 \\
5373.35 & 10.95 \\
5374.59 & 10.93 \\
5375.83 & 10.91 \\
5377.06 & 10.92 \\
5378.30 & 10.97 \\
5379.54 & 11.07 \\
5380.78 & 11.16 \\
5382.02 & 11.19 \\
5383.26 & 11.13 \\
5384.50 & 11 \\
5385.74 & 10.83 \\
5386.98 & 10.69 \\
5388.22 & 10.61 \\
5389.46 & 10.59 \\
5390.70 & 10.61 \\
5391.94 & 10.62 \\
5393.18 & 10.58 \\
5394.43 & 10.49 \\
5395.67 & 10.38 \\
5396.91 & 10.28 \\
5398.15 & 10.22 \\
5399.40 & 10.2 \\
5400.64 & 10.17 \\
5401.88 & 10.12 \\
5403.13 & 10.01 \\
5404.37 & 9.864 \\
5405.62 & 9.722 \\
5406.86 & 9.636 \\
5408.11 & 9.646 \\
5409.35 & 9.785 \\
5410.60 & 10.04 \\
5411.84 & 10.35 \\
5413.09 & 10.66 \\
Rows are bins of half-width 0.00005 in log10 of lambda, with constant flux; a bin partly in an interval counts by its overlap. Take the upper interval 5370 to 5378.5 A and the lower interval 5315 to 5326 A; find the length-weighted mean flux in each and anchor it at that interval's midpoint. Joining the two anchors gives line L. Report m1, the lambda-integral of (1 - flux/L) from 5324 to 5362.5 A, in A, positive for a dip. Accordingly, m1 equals 2.6 A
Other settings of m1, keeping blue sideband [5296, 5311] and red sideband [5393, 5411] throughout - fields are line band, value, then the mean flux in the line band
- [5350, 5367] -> -0.3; 10.3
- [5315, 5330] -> -1.1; 11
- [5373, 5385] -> -1.1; 11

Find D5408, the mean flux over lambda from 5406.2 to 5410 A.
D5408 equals 9.69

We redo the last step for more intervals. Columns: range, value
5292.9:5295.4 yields 10.4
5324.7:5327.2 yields 11.1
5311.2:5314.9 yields 9.93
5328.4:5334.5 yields 10.7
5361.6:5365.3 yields 10.5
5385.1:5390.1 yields 10.7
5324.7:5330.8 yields 11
